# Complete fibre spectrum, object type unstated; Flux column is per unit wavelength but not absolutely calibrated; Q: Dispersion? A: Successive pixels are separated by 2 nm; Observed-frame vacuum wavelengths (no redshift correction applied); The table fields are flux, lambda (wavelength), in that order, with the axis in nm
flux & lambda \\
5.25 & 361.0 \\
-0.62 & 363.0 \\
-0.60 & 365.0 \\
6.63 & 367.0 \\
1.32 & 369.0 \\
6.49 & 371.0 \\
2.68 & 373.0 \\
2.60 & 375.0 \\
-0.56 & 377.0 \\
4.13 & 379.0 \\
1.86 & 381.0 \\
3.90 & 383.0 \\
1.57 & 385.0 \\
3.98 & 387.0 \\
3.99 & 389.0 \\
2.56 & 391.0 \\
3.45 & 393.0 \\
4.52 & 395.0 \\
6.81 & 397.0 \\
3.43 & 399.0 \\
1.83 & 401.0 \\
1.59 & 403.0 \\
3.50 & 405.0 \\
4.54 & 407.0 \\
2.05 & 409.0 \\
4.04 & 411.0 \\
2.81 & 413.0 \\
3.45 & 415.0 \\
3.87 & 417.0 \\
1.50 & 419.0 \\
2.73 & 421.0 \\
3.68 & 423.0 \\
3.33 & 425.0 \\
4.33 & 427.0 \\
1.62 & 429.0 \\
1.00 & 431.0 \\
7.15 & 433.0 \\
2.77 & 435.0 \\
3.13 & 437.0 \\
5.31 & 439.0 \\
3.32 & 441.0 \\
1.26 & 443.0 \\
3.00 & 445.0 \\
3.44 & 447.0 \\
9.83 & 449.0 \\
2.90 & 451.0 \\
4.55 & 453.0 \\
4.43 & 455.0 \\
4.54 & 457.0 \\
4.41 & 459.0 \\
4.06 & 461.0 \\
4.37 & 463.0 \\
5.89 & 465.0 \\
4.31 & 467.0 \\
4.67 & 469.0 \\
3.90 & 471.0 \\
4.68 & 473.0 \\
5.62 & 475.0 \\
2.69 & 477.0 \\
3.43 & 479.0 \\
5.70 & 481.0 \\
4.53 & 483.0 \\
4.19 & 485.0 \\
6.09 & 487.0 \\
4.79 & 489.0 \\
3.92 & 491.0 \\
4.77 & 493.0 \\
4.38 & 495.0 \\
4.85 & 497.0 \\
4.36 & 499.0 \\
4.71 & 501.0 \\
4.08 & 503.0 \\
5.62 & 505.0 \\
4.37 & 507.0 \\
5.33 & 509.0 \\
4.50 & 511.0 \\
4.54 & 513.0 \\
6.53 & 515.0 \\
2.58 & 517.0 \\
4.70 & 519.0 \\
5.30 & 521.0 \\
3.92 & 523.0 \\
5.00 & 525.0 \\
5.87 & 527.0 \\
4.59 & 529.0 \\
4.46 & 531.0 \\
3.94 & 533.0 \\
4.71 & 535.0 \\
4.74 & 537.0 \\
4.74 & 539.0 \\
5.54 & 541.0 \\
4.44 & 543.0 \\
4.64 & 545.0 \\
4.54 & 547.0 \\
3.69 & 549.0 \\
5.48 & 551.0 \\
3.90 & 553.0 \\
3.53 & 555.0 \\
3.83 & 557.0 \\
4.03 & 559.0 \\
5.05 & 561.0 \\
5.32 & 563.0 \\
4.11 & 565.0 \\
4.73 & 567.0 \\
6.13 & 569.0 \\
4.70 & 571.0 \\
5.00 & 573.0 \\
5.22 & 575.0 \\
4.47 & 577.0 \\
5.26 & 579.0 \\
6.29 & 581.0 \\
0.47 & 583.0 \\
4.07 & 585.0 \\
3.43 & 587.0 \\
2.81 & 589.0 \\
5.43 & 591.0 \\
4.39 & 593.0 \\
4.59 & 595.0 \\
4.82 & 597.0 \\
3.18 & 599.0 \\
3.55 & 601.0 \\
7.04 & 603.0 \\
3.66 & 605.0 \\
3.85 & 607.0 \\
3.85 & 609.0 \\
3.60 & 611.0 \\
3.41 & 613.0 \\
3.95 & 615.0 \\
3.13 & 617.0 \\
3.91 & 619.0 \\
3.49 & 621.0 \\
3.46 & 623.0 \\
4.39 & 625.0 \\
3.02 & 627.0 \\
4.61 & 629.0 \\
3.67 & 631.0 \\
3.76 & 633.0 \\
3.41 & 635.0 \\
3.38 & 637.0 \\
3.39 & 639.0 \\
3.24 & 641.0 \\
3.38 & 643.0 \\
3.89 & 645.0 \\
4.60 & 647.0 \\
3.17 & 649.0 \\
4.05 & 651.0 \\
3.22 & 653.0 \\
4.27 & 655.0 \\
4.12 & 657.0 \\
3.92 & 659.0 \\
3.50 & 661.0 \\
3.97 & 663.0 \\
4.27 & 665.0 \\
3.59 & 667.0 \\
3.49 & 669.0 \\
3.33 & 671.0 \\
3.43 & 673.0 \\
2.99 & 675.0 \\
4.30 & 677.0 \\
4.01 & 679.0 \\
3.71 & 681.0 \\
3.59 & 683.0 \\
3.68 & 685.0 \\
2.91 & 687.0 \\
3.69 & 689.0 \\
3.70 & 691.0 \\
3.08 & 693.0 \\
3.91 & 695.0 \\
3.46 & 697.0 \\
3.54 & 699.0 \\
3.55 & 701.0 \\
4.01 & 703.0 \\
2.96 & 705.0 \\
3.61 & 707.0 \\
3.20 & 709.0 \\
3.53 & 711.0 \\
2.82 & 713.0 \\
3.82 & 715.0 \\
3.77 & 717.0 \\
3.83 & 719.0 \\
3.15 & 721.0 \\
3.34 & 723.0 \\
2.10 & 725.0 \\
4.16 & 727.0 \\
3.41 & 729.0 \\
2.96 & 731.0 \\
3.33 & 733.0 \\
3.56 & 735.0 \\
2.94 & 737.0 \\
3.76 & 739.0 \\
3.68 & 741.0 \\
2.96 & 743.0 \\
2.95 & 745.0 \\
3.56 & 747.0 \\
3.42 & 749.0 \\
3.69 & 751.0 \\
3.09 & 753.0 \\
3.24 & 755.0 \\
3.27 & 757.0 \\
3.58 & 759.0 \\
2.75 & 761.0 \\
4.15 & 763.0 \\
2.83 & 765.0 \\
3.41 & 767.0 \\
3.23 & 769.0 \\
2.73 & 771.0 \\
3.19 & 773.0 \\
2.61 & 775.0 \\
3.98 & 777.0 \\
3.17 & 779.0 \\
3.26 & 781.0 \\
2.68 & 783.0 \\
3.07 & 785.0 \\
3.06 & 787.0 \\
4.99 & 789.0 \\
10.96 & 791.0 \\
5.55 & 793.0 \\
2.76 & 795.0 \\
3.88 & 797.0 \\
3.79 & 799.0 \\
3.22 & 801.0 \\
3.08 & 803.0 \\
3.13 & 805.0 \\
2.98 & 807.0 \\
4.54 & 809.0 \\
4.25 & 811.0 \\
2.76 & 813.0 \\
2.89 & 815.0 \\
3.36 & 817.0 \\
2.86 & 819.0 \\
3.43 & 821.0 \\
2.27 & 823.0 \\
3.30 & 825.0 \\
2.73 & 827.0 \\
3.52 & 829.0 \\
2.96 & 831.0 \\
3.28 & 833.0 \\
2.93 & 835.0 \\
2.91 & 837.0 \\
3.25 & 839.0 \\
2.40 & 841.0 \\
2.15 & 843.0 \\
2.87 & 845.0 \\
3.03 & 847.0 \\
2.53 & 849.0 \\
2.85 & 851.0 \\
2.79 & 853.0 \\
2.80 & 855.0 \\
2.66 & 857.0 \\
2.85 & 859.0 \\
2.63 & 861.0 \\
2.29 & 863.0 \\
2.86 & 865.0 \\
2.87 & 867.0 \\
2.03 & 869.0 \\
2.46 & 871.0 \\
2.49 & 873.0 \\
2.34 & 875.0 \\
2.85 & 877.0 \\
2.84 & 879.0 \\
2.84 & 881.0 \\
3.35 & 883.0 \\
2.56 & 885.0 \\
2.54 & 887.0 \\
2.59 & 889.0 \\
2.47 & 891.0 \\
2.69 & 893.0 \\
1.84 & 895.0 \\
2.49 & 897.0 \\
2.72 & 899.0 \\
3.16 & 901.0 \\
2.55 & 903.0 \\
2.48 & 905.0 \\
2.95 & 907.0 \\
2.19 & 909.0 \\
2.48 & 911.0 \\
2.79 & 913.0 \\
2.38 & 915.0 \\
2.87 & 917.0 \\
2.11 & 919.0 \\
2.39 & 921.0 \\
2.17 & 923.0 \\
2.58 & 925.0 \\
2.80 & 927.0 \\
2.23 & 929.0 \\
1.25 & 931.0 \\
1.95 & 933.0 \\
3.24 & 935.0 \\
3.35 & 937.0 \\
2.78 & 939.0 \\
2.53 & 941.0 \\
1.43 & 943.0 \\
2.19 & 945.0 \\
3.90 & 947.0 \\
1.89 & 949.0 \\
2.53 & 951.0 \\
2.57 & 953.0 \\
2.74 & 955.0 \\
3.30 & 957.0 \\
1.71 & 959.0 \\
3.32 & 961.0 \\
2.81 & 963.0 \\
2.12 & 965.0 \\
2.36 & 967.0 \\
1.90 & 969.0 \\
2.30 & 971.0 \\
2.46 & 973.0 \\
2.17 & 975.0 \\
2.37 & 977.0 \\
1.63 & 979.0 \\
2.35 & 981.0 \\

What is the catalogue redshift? 0.20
